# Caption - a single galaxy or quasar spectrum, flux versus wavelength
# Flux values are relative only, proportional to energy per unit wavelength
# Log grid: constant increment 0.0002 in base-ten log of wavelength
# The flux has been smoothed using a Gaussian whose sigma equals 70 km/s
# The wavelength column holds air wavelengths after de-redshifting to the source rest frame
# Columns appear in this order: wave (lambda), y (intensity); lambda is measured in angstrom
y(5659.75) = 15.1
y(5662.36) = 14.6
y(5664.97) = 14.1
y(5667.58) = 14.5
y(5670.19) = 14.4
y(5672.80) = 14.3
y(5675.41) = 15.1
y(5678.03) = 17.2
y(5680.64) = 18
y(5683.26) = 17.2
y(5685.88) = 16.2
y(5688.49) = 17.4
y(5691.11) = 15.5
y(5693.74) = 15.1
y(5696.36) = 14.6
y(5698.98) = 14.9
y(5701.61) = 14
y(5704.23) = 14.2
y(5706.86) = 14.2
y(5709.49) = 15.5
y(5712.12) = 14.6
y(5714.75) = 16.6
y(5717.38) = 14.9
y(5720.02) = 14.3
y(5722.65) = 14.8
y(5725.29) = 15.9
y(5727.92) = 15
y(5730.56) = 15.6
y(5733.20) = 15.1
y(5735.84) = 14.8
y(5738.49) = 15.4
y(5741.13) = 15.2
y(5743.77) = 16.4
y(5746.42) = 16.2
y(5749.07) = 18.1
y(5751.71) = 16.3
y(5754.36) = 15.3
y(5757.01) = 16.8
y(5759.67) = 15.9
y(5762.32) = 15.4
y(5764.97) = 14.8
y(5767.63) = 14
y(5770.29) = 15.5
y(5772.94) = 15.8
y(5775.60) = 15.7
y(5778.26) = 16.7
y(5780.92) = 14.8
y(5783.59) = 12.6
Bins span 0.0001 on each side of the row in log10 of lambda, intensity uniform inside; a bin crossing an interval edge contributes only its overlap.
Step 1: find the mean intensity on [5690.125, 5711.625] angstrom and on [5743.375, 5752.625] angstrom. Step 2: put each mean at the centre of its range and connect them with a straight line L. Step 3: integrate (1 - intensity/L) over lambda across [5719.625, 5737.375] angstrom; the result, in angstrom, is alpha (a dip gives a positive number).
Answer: 0.9 angstrom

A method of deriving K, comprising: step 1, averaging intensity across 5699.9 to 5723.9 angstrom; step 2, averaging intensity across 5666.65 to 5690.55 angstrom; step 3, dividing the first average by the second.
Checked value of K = 0.9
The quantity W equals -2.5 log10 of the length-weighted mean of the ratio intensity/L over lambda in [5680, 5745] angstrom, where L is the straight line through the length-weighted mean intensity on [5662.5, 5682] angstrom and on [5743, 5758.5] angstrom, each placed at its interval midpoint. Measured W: 0.04 mag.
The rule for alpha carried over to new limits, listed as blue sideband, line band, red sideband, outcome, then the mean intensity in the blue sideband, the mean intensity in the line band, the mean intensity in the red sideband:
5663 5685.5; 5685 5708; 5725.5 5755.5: 0.80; 15.6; 15.1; 15.8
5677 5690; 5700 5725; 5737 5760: 2.83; 17.2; 14.8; 16.2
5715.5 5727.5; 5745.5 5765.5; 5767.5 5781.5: -0.99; 15.1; 16.2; 15.6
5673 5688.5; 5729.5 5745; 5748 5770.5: 0.59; 16.6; 15.4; 15.8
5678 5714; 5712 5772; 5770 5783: 0.07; 15.6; 15.5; 15.5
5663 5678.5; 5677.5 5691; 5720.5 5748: -1.92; 14.8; 17.1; 15.4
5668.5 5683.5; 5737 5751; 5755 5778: -0.55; 15.9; 16.2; 15.5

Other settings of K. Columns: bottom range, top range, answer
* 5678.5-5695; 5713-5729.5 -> 0.92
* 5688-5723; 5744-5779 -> 1.06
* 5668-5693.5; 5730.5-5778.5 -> 0.98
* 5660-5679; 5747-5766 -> 1.08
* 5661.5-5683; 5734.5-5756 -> 1.04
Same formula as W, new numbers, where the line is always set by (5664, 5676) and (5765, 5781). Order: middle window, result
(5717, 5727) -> -0.003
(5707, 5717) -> -0.036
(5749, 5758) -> -0.082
